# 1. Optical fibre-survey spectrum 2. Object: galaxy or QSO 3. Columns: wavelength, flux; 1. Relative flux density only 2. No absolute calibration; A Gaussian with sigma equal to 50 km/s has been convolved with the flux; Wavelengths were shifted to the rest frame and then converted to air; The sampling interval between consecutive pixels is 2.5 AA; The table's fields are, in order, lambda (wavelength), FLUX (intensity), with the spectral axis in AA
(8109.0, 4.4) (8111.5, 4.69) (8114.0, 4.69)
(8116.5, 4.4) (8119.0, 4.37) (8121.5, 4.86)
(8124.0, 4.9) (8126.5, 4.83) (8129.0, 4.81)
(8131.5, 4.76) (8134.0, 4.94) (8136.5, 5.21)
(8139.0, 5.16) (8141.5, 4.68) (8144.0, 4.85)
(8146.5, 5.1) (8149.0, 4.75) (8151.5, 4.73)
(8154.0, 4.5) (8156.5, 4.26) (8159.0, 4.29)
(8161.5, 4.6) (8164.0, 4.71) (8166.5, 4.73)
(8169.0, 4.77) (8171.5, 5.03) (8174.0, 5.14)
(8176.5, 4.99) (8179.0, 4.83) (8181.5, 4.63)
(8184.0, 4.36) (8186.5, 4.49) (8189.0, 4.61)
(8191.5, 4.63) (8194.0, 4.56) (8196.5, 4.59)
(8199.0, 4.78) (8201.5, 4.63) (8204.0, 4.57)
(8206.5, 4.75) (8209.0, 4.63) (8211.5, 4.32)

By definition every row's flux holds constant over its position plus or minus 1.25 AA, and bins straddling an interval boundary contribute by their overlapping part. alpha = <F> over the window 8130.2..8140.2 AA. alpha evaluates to 5.02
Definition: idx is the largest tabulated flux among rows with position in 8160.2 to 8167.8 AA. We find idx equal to 4.73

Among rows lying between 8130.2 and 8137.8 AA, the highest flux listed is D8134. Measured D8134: 5.21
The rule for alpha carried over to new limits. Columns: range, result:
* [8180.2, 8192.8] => 4.55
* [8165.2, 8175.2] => 4.92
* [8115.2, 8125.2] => 4.63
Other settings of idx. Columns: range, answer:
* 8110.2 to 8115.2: 4.69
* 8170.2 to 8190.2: 5.14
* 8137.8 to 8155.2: 5.16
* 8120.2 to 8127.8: 4.9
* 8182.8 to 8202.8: 4.78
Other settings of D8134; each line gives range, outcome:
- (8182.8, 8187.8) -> 4.49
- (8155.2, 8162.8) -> 4.6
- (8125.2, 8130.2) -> 4.83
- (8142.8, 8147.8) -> 5.1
